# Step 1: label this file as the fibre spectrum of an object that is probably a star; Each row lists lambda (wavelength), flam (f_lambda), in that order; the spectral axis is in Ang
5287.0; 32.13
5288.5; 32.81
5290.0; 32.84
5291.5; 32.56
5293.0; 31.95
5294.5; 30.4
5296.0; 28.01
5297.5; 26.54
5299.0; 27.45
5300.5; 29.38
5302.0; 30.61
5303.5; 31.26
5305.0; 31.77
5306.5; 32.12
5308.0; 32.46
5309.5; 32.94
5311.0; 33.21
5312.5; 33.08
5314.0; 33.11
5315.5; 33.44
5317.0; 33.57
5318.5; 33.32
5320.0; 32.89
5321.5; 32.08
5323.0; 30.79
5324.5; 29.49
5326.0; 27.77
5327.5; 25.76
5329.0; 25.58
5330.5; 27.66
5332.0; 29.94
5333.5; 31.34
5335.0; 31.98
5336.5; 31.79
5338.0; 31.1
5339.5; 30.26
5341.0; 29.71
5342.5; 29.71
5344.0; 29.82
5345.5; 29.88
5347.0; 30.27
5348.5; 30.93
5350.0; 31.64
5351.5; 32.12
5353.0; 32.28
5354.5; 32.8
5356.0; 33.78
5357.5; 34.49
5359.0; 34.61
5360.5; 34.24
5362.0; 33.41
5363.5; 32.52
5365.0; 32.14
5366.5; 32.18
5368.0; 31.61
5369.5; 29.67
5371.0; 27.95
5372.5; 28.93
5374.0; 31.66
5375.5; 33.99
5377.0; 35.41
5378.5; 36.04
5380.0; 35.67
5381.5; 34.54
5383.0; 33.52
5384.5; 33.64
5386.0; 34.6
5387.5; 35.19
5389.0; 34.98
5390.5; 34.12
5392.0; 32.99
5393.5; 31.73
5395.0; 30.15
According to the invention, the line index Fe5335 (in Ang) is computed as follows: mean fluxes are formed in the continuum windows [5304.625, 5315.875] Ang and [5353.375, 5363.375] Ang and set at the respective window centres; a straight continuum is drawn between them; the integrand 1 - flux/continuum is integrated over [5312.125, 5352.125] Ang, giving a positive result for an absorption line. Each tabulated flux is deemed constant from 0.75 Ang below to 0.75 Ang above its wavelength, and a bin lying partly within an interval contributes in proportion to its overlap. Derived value 3.0 Ang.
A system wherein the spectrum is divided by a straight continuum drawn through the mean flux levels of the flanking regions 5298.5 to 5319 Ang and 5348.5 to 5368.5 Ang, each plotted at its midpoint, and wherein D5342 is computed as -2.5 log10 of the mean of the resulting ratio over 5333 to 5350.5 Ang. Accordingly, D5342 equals 0.06 mag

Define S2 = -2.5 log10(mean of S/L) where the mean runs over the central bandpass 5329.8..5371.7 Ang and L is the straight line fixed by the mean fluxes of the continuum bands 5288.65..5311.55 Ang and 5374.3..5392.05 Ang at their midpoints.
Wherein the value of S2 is 0.06 mag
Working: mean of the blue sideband 30.9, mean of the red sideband 34.5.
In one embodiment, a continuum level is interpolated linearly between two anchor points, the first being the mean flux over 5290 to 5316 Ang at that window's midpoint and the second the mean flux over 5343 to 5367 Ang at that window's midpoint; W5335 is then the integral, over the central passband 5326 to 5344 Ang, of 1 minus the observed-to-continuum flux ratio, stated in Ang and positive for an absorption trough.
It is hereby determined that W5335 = 1.4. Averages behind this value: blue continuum 31.2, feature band 29.5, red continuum 32.3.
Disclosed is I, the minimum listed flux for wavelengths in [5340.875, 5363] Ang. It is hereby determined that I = 29.71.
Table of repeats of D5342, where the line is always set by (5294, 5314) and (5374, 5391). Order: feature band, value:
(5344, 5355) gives 0.058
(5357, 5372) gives 0.050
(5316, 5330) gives 0.054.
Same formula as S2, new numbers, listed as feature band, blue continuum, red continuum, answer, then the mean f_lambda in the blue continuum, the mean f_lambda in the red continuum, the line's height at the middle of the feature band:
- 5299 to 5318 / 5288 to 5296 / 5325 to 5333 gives -0.08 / 31.7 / 27.5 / 29.8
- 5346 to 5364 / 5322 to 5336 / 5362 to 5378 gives -0.07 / 29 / 31.8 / 30.8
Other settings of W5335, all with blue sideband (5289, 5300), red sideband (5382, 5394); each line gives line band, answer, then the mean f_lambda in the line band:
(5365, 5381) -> 0.5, 32.3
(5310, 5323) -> -0.9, 33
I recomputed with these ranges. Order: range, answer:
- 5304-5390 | 25.58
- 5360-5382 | 27.95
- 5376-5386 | 33.52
